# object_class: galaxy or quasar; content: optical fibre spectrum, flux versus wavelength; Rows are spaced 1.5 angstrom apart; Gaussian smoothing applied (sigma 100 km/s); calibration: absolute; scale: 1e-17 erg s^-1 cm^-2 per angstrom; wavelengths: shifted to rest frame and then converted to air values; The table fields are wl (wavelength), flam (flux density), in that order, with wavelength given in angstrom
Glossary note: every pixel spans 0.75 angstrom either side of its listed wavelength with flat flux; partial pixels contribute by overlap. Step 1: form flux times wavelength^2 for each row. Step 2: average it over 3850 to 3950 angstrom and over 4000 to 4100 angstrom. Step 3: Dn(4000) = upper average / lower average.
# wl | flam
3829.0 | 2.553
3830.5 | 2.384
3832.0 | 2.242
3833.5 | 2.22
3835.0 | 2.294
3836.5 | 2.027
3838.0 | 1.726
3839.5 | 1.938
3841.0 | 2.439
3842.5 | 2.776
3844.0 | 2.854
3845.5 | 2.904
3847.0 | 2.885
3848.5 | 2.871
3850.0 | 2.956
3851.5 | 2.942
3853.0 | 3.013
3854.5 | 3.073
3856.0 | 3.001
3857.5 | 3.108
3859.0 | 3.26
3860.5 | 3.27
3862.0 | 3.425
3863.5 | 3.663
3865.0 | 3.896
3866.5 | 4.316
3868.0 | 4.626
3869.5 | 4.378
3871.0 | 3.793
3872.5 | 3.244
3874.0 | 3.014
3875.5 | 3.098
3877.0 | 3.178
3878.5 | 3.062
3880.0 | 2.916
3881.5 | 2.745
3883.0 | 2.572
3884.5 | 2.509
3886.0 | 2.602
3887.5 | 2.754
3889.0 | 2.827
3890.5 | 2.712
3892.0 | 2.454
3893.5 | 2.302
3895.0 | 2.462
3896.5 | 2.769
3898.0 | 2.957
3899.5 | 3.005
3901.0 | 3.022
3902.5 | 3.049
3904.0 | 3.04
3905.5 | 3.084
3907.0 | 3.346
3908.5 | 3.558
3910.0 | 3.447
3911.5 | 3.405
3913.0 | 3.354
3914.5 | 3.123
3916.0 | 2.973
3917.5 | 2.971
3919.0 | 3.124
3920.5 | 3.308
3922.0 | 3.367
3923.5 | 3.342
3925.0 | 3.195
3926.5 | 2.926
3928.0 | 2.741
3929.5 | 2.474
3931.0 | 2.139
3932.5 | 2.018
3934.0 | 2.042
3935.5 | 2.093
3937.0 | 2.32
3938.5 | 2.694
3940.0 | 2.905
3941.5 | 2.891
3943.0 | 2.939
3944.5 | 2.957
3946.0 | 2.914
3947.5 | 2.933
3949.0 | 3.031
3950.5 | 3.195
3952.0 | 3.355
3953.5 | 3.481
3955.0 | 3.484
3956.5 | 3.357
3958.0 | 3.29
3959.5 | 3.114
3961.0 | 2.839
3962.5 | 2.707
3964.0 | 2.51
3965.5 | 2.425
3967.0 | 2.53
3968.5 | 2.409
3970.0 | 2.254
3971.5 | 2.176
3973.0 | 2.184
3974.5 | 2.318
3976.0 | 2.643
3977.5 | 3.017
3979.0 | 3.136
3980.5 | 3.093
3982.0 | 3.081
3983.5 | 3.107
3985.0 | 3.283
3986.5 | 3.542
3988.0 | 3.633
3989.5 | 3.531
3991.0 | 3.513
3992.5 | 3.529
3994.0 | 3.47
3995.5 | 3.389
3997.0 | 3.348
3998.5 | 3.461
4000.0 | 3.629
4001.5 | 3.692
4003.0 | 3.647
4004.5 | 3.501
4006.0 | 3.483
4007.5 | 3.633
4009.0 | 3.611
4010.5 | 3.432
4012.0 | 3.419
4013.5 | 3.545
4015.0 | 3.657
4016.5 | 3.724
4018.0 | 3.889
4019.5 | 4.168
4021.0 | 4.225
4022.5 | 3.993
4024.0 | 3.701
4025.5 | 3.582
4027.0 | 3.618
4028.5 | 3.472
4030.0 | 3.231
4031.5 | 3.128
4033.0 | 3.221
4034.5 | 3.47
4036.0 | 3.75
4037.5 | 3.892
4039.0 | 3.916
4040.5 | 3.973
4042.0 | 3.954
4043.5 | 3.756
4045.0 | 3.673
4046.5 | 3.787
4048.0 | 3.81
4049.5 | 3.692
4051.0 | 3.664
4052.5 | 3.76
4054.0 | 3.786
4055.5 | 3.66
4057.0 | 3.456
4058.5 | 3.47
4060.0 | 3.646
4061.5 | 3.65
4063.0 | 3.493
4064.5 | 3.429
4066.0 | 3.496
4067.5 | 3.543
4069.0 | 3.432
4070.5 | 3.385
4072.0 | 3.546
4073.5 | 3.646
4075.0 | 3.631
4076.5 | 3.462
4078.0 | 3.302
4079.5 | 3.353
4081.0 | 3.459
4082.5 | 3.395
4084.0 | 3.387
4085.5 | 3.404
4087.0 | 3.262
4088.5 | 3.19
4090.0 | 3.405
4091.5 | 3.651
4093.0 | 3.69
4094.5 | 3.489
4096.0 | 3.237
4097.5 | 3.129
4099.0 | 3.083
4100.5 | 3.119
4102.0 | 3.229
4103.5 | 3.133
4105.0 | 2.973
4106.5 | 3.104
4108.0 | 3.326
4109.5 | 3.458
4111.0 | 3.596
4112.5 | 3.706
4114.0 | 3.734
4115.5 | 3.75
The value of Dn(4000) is 1.3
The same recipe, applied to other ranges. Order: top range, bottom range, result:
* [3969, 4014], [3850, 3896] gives 1.10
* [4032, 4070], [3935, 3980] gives 1.36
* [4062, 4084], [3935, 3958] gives 1.24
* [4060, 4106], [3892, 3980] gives 1.27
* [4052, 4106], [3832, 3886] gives 1.27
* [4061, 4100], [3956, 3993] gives 1.23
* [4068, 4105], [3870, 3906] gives 1.29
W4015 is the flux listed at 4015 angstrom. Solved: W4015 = 3.657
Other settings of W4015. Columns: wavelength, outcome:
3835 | 2.294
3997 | 3.348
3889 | 2.827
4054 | 3.786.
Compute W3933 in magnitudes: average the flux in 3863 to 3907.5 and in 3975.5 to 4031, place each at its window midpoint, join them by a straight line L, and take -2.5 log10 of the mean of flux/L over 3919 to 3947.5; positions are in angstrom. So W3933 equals 0.19 mag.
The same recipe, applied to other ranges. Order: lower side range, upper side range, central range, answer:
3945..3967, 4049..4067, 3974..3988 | 0.035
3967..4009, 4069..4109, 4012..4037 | -0.130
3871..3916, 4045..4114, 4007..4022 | -0.138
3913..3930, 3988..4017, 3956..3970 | 0.197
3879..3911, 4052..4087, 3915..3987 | 0.082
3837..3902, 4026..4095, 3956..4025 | 0.033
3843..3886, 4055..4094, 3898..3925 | 0.026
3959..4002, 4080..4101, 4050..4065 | -0.112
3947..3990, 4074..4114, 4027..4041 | -0.127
